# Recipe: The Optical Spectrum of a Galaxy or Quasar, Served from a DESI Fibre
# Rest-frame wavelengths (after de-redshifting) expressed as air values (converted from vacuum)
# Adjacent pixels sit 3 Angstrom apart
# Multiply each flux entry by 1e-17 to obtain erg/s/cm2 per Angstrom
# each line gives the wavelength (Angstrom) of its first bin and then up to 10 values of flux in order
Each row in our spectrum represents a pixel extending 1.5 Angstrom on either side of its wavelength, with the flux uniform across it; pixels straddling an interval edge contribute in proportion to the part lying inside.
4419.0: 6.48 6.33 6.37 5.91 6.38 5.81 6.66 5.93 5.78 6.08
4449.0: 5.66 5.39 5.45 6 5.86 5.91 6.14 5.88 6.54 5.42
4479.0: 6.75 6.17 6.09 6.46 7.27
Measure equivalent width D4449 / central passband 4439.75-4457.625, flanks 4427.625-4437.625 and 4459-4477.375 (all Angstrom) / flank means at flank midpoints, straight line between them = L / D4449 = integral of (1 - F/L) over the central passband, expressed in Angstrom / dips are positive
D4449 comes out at 1.1 Angstrom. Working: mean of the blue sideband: 6.18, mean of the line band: 5.72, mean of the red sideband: 5.96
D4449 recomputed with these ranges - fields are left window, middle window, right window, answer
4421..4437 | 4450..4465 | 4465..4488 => 1.12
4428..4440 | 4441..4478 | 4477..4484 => 2.52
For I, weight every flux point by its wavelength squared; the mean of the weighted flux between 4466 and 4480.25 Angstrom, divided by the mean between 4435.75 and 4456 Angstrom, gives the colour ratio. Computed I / 1.06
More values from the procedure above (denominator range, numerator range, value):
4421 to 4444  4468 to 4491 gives 1.04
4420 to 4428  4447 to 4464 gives 0.92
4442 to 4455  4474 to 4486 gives 1.09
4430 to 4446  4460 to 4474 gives 1.01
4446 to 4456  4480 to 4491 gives 1.16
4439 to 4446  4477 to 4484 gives 1.10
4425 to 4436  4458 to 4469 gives 0.99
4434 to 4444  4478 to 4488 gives 1.06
